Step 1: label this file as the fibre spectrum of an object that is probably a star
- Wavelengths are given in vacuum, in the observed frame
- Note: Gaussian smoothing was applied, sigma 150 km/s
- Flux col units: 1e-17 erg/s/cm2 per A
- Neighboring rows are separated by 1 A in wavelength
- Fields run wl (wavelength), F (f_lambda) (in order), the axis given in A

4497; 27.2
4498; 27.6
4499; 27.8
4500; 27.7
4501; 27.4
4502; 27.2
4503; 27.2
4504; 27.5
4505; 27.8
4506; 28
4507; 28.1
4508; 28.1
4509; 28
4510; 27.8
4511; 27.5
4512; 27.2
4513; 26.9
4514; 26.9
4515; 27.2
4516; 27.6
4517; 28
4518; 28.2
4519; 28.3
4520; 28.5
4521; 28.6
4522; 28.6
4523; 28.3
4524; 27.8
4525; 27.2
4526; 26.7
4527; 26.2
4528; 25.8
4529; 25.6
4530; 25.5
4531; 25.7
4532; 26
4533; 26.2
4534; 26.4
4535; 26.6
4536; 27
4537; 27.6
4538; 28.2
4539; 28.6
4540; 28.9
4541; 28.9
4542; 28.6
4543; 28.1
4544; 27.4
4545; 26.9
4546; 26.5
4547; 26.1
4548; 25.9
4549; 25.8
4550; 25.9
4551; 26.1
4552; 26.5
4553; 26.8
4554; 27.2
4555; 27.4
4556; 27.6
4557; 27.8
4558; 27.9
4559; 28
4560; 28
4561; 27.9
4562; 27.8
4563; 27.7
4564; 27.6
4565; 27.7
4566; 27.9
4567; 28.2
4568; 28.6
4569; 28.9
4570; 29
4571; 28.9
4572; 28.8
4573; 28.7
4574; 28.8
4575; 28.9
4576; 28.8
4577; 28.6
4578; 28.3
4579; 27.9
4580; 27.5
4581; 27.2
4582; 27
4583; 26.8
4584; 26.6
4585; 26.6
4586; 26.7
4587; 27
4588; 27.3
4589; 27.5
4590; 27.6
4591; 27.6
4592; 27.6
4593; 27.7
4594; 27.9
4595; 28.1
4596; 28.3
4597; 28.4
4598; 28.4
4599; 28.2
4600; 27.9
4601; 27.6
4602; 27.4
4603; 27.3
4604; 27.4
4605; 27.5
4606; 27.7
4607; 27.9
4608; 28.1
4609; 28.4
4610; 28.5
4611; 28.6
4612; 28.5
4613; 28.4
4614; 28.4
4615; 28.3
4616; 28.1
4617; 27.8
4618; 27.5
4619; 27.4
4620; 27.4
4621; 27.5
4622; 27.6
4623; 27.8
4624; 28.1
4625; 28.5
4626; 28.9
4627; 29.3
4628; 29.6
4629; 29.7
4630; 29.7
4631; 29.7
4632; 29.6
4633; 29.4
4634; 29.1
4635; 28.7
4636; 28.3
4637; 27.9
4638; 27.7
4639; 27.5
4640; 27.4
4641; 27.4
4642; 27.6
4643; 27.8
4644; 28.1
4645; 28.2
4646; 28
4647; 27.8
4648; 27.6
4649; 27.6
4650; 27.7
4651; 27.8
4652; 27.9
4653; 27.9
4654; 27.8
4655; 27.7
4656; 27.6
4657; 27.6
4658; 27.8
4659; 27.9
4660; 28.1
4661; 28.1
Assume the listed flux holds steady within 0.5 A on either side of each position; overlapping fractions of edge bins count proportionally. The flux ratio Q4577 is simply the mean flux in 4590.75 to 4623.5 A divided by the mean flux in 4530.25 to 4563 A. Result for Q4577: 1.03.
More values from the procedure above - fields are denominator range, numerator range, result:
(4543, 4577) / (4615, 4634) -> 1.03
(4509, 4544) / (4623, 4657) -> 1.03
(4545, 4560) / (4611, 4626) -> 1.04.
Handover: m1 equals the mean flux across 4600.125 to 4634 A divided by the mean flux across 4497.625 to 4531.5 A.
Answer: 1.03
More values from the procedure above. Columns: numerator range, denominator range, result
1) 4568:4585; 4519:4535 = 1.05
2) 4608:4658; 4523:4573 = 1.03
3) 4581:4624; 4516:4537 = 1.02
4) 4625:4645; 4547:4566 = 1.05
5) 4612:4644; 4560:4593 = 1.02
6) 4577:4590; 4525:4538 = 1.03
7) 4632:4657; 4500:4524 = 1.01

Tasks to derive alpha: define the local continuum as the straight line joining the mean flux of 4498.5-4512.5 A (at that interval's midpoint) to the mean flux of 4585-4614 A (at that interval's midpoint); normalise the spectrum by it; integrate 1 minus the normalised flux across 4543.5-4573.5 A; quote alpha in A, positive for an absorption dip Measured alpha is 0.26 A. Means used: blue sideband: 27.7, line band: 27.5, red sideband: 27.8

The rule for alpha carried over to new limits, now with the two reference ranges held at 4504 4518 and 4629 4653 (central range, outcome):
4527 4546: 0.5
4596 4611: 0.1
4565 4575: -0.3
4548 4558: 0.4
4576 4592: 0.3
